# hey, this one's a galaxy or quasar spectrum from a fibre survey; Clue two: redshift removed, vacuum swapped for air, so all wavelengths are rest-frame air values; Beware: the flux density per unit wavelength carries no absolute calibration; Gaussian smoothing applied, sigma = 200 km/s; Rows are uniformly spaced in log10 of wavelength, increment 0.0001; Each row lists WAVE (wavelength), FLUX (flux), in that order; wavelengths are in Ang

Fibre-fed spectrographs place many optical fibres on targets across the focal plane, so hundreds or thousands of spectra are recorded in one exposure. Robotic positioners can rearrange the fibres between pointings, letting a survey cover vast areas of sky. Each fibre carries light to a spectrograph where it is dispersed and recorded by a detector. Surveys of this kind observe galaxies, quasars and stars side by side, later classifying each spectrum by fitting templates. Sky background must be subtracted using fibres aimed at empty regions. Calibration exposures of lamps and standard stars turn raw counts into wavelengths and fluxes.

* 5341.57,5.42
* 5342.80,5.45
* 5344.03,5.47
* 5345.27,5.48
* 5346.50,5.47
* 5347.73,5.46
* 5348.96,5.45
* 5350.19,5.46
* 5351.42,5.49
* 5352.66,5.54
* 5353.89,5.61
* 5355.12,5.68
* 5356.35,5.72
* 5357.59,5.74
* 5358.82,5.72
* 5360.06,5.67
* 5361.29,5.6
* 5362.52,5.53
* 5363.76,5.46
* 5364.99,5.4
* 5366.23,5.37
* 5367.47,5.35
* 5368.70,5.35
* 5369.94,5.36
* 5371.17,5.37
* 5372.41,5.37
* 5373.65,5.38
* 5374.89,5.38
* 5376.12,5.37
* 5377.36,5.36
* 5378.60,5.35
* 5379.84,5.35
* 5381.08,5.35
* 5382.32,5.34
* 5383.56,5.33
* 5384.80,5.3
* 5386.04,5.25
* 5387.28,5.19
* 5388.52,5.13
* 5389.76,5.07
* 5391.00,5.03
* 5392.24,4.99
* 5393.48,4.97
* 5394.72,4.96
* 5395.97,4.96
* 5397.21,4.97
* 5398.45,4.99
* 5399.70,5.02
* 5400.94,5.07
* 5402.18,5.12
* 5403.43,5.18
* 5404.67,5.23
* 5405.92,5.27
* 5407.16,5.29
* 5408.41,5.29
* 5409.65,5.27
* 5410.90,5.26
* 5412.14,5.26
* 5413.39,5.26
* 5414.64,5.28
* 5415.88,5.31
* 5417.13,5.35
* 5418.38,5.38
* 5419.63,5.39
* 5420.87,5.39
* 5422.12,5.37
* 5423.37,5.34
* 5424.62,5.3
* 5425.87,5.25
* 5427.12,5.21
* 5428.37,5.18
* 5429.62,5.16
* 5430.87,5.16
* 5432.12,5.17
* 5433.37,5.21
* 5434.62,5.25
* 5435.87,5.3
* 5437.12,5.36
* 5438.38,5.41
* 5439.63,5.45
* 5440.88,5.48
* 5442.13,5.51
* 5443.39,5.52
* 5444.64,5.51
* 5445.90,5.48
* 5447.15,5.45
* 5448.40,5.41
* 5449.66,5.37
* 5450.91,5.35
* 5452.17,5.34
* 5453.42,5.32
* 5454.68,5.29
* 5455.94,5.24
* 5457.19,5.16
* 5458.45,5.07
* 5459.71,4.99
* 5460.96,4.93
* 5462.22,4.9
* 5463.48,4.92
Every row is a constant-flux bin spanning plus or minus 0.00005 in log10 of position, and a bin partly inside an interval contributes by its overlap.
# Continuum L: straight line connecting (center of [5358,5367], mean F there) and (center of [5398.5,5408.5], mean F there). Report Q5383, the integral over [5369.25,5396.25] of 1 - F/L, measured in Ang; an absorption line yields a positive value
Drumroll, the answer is 0.6 Ang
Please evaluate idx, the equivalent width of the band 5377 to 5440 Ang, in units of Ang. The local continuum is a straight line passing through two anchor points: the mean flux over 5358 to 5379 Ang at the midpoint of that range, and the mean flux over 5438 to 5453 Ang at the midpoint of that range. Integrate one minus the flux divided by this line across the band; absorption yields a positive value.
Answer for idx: 2.5 Ang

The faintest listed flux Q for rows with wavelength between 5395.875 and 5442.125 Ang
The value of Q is 4.96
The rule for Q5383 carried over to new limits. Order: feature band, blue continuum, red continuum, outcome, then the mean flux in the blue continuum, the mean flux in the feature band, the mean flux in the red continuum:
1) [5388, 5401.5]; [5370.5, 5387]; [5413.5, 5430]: 0.8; 5.34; 5.01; 5.3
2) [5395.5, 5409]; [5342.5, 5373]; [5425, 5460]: 0.7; 5.5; 5.13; 5.31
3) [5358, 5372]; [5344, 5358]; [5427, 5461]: 0.1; 5.55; 5.47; 5.3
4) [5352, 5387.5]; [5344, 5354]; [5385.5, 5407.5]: -0.9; 5.48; 5.44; 5.09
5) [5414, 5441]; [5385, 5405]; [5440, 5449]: 0.2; 5.07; 5.3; 5.48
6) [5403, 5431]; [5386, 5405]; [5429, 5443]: -0.4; 5.06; 5.28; 5.32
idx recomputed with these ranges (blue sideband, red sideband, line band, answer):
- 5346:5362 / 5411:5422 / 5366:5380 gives 0.37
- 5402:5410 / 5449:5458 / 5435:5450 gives -0.45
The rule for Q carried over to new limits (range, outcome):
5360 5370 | 5.35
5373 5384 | 5.33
